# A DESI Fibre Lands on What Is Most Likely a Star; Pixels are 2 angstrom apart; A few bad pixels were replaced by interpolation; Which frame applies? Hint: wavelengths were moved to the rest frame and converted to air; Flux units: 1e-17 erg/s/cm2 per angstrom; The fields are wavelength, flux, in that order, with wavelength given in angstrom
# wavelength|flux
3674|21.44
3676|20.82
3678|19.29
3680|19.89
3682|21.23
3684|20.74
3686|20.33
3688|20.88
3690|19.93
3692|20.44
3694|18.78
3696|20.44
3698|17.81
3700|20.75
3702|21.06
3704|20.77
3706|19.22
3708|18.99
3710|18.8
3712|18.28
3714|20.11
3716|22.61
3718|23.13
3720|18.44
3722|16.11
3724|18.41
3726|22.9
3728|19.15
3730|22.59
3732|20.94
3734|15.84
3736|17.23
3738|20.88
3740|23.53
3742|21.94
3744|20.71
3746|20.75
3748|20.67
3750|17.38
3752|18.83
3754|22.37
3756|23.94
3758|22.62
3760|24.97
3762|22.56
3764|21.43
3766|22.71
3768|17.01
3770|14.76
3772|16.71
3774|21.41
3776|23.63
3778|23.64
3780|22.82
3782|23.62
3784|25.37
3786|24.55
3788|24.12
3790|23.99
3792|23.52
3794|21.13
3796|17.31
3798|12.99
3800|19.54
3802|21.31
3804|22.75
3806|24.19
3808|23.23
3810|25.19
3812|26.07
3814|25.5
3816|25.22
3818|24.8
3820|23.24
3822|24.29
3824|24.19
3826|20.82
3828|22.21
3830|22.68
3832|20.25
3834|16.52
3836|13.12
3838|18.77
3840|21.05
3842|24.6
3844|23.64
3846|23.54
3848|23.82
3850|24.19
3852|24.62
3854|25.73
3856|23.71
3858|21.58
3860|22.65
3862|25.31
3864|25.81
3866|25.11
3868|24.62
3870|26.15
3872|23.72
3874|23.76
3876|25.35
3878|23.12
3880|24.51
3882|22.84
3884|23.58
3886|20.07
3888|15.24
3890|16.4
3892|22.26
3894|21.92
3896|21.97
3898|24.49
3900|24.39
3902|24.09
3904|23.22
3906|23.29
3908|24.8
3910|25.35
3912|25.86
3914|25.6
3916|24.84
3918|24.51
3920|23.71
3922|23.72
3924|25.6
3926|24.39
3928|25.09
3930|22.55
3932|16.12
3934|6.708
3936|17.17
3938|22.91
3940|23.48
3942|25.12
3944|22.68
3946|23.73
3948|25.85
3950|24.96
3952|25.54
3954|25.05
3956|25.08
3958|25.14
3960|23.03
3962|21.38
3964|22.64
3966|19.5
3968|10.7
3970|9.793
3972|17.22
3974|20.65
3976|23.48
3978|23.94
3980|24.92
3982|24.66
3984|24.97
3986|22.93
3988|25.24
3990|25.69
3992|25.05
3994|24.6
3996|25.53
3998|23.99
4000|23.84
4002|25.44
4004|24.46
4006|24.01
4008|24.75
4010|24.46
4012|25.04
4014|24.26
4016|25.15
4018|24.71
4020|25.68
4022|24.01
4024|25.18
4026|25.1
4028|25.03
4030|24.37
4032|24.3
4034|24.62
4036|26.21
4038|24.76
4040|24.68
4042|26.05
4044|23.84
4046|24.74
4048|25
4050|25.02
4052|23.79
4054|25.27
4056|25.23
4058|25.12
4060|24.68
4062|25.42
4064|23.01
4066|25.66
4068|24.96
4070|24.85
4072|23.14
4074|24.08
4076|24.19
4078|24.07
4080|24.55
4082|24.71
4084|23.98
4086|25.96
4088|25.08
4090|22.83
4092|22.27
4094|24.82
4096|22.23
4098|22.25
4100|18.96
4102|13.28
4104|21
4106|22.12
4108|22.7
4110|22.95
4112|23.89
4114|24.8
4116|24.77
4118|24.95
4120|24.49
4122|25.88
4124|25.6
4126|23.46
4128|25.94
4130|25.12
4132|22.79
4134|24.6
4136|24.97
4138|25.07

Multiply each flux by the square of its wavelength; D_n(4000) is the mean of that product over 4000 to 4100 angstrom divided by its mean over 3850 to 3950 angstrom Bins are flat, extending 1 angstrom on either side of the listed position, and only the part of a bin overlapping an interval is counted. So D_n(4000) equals 1.14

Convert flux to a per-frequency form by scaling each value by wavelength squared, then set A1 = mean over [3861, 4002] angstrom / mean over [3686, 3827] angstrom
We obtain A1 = 1.18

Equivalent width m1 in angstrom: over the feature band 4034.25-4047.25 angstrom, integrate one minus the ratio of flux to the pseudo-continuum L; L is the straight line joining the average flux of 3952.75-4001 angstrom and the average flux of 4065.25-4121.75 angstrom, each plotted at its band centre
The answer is -1.17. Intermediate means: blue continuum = 22.5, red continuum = 23.4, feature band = 25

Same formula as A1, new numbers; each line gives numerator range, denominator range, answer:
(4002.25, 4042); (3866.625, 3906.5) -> 1.17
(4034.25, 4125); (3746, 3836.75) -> 1.27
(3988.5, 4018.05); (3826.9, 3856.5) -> 1.23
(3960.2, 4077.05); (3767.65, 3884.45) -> 1.16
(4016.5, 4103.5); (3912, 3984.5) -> 1.15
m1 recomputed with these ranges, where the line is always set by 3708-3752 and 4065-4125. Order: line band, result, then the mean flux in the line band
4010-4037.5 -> -2.5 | 24.9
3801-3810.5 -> -1.2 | 23.2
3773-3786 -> -1.9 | 23.5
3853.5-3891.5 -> -3.1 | 23.1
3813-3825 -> -2.1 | 24.5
